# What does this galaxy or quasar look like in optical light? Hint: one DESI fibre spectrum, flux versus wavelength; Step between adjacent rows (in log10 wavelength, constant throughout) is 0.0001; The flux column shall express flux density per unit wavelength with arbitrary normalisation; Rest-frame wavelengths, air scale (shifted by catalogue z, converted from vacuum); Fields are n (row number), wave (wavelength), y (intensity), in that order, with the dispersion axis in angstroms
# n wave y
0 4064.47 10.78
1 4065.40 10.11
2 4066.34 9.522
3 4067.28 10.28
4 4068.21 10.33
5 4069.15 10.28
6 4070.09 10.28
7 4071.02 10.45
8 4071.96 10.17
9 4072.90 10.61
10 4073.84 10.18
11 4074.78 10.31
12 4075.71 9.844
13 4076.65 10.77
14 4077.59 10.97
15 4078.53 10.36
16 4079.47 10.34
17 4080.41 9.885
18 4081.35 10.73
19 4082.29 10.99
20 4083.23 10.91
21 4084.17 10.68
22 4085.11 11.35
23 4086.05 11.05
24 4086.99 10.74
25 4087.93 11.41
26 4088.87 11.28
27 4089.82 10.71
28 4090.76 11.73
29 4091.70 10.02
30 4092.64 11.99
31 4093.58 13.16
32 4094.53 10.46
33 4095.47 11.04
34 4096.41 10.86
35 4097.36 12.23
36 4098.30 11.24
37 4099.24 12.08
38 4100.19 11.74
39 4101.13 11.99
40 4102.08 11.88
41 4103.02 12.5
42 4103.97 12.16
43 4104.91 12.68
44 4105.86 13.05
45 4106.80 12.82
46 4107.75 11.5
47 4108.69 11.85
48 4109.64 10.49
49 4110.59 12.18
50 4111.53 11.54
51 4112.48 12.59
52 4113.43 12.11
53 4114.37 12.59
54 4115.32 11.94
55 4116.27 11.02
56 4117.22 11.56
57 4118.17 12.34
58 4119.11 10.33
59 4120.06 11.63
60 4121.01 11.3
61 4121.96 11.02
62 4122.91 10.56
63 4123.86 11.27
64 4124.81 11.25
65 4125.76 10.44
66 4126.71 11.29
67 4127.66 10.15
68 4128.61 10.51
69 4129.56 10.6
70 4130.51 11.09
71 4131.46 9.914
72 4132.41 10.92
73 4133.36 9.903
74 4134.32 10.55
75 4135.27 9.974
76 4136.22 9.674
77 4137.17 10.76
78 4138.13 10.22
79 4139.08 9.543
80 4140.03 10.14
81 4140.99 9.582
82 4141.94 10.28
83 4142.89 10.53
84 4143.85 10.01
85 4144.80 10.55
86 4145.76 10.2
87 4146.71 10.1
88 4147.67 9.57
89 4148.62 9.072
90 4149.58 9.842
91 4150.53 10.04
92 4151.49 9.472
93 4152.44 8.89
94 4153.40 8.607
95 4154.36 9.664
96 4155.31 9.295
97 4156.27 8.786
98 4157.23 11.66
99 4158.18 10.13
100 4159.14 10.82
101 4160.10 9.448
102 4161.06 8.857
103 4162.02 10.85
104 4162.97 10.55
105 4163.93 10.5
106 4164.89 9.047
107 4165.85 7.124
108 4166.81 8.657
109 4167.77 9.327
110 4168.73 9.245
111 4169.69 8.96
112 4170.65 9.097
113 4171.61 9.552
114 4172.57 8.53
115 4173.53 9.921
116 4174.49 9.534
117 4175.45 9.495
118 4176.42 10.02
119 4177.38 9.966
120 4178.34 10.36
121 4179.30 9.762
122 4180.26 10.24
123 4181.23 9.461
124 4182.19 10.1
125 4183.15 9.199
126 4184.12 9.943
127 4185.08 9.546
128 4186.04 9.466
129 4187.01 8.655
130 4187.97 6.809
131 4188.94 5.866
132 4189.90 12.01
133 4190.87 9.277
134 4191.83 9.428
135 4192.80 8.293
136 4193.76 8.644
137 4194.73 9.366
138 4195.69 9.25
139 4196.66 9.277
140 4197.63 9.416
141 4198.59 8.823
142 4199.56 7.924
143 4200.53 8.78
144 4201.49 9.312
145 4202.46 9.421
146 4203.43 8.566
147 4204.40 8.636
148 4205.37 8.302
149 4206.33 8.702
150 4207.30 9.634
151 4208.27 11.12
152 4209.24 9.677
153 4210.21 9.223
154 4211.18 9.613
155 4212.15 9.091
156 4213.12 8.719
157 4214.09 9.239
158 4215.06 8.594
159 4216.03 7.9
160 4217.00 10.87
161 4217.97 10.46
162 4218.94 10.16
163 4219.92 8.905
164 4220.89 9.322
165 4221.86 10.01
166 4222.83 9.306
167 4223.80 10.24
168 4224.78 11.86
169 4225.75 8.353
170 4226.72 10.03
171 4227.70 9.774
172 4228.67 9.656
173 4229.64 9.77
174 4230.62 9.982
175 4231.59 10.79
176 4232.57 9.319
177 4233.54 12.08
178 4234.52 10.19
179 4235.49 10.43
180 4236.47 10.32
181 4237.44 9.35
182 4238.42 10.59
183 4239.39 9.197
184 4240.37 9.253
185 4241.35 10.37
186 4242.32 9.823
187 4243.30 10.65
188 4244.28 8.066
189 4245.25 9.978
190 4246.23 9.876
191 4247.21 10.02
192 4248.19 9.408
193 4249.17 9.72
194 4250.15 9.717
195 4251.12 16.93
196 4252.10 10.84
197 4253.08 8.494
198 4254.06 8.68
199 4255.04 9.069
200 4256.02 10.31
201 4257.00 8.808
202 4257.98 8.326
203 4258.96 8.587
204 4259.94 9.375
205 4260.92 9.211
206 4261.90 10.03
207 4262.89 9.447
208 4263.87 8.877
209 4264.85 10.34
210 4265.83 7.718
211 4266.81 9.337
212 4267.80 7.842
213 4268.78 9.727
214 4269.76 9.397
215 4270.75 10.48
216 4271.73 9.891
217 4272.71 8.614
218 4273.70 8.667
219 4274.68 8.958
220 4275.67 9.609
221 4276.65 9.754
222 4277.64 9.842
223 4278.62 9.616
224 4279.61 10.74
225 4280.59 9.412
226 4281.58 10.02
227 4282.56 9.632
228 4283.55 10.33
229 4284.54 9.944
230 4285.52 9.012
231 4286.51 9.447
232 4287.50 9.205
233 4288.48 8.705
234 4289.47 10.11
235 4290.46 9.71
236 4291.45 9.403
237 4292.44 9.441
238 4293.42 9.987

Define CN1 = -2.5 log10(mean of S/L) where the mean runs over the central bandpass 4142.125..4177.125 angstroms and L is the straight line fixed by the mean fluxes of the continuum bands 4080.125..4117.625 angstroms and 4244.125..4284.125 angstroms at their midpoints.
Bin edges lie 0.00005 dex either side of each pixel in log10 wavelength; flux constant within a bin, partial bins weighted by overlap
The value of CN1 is 0.13 mag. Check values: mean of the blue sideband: 11.6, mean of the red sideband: 9.62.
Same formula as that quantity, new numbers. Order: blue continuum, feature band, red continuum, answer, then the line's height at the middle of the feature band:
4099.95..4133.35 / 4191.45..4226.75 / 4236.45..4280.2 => 0.11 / 10.3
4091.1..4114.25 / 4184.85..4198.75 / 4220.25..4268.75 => 0.18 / 10.6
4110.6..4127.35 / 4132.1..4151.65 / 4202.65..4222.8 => 0.09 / 10.9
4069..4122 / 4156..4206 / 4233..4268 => 0.13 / 10.5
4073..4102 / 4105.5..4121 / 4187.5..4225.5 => -0.11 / 10.6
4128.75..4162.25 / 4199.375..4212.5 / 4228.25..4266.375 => 0.08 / 9.9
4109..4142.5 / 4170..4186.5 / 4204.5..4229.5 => 0.05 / 10.1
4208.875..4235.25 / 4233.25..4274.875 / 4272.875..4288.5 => 0.00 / 9.65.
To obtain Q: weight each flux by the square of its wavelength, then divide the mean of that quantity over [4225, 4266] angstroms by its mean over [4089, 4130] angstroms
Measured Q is 0.9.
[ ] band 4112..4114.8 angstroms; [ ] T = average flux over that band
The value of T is 12.4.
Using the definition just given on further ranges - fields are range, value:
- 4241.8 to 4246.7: 9.69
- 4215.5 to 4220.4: 9.64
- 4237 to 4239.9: 9.71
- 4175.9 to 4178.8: 10.1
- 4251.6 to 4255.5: 9.28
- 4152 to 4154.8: 9.02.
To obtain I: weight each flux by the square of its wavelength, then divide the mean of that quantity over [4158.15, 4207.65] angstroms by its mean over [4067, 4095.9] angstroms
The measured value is 0.9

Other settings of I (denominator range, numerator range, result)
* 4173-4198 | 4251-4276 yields 1.04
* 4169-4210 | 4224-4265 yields 1.10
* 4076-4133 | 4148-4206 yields 0.85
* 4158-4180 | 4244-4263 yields 1.06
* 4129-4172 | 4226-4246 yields 1.06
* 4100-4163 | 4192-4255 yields 0.94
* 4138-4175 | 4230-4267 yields 1.07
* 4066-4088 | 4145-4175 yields 0.94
